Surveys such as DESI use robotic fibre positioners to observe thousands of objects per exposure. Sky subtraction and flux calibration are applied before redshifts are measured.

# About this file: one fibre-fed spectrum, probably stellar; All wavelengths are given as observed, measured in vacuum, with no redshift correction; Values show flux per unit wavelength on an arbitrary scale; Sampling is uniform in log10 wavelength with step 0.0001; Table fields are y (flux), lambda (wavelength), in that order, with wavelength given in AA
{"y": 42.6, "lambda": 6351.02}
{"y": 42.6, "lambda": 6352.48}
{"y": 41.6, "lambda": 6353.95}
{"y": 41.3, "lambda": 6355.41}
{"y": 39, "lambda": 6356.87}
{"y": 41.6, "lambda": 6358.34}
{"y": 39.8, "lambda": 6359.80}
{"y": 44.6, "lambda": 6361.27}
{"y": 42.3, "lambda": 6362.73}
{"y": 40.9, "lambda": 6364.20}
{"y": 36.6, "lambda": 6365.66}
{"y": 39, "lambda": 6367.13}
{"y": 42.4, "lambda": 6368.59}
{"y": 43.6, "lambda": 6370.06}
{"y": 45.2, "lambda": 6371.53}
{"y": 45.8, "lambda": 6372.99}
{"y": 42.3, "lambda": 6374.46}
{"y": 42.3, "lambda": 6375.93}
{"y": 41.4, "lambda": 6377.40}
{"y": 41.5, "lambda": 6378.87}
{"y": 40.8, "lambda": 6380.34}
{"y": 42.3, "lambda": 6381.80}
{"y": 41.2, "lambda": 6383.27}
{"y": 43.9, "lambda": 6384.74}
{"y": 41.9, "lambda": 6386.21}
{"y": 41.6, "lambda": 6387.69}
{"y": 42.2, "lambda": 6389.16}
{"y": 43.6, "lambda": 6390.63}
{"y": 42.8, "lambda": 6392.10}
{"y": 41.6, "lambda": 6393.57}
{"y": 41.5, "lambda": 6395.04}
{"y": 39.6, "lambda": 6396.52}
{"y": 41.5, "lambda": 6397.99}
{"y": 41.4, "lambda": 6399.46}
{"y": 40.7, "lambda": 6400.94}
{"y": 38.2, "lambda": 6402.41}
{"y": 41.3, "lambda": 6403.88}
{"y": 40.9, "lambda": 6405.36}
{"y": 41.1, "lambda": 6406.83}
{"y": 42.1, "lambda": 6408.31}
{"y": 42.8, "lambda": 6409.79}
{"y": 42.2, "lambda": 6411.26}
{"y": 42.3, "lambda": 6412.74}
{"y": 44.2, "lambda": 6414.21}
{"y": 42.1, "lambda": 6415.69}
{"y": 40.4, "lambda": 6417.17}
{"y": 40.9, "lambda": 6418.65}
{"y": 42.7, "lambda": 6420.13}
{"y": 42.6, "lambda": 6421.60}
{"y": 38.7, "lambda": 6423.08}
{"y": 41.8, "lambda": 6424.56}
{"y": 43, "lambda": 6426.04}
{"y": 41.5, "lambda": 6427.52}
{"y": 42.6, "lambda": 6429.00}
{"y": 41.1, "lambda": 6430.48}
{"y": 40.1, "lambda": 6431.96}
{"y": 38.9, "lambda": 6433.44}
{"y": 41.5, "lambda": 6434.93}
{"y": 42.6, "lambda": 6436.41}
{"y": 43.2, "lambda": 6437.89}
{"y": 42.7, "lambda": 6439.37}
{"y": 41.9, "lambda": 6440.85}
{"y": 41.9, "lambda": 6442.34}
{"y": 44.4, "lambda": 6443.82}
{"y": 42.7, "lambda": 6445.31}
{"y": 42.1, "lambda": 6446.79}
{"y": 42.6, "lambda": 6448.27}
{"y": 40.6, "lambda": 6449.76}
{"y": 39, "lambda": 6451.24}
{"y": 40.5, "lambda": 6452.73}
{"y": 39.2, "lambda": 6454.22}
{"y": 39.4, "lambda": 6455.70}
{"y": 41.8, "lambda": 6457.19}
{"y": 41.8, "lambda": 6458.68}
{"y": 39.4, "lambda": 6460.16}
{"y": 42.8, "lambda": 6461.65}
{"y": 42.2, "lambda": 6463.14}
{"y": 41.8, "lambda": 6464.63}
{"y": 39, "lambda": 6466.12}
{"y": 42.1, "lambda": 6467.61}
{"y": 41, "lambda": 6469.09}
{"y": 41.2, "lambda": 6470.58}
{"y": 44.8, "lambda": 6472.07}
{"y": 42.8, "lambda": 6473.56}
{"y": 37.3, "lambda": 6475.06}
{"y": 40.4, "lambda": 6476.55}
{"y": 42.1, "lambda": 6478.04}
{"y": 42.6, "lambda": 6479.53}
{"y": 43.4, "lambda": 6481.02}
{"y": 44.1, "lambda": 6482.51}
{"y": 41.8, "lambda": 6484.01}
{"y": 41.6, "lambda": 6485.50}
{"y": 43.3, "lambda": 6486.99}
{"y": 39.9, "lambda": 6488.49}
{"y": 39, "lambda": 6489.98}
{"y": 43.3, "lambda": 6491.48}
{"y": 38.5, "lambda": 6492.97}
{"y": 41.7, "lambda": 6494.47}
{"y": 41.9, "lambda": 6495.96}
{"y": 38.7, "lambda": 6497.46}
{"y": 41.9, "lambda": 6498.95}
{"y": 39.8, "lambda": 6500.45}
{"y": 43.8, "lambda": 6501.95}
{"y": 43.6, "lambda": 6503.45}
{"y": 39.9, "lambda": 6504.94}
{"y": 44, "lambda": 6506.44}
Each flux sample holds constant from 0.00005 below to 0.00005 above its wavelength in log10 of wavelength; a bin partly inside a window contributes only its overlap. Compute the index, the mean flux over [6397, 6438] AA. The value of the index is 41.5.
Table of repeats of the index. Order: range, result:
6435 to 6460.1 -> 41.6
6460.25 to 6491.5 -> 41.6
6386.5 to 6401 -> 41.7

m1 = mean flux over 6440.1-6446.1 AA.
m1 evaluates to 42.7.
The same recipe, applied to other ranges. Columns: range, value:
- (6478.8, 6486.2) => 42.7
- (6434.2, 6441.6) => 42.4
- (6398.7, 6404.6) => 40.4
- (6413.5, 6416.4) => 43.1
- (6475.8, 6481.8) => 42.2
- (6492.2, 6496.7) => 40.8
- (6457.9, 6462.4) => 41.3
